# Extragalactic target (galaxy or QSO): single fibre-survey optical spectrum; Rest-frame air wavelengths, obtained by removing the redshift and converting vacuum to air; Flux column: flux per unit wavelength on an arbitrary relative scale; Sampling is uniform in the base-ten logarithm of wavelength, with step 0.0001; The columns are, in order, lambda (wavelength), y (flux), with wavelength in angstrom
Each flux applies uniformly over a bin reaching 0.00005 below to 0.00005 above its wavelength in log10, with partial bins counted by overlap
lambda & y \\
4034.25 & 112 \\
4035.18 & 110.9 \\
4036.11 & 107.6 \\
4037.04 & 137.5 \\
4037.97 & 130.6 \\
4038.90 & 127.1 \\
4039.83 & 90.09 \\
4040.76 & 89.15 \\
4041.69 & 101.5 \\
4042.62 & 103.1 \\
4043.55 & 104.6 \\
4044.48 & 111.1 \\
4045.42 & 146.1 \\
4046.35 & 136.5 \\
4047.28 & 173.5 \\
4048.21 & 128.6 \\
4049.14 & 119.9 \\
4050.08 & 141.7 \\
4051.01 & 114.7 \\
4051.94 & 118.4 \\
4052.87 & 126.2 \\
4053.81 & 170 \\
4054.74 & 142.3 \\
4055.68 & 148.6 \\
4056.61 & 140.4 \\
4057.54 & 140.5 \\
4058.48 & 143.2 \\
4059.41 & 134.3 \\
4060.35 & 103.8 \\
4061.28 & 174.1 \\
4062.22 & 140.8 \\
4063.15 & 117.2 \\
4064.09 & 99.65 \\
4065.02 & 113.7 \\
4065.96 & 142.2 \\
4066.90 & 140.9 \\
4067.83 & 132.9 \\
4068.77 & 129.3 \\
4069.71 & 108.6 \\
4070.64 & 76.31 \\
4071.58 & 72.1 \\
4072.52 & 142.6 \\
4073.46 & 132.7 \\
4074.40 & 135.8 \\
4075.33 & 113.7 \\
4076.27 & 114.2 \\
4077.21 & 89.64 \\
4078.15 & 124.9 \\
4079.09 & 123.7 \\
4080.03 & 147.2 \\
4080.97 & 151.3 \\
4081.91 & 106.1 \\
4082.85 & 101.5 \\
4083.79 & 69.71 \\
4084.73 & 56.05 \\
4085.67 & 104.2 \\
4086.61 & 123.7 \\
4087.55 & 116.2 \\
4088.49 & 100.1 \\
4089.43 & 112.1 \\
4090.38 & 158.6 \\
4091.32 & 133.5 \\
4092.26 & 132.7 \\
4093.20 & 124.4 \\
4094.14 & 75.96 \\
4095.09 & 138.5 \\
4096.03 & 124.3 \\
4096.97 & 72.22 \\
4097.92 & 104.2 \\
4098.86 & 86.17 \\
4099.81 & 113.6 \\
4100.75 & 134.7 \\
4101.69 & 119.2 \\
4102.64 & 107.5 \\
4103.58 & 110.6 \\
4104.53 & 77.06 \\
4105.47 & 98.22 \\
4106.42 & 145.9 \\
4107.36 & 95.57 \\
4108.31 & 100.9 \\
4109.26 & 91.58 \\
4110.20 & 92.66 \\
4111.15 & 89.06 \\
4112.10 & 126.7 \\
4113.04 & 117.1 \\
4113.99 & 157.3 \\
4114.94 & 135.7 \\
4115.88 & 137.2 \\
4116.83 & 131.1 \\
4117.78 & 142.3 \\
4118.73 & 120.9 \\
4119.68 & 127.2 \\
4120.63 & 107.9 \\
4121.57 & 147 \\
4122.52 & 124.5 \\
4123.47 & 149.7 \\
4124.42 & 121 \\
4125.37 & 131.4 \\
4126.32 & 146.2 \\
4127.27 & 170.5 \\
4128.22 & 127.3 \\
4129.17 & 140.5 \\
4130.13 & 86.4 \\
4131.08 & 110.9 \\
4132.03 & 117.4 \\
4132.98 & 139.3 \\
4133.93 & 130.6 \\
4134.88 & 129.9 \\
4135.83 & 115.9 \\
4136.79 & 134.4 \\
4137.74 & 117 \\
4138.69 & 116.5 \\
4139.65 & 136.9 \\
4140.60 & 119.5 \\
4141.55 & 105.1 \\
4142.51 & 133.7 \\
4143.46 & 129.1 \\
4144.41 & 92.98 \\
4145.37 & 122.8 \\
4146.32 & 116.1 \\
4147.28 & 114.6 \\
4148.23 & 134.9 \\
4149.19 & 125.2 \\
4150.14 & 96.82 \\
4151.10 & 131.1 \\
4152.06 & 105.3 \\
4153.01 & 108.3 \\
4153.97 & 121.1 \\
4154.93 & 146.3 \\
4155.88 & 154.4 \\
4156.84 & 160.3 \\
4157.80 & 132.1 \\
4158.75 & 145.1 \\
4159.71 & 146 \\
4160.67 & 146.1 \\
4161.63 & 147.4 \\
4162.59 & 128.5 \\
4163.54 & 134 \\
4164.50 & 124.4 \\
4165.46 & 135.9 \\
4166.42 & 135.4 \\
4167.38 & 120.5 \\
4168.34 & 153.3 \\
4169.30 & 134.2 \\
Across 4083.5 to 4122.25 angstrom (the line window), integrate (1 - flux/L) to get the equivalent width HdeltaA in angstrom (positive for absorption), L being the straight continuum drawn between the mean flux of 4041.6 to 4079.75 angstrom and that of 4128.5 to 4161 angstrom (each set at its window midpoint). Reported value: 3.7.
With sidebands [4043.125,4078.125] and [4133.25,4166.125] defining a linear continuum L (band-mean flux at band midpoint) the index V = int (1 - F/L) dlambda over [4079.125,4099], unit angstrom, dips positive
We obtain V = 2.4 angstrom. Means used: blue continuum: 128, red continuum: 128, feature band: 112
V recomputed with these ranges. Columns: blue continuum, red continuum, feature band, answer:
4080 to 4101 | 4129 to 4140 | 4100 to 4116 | 0.3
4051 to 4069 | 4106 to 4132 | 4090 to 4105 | 1.8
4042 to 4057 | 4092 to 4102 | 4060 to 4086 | 1.1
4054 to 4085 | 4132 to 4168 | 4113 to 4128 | -1.2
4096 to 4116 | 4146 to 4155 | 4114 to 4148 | -3.6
